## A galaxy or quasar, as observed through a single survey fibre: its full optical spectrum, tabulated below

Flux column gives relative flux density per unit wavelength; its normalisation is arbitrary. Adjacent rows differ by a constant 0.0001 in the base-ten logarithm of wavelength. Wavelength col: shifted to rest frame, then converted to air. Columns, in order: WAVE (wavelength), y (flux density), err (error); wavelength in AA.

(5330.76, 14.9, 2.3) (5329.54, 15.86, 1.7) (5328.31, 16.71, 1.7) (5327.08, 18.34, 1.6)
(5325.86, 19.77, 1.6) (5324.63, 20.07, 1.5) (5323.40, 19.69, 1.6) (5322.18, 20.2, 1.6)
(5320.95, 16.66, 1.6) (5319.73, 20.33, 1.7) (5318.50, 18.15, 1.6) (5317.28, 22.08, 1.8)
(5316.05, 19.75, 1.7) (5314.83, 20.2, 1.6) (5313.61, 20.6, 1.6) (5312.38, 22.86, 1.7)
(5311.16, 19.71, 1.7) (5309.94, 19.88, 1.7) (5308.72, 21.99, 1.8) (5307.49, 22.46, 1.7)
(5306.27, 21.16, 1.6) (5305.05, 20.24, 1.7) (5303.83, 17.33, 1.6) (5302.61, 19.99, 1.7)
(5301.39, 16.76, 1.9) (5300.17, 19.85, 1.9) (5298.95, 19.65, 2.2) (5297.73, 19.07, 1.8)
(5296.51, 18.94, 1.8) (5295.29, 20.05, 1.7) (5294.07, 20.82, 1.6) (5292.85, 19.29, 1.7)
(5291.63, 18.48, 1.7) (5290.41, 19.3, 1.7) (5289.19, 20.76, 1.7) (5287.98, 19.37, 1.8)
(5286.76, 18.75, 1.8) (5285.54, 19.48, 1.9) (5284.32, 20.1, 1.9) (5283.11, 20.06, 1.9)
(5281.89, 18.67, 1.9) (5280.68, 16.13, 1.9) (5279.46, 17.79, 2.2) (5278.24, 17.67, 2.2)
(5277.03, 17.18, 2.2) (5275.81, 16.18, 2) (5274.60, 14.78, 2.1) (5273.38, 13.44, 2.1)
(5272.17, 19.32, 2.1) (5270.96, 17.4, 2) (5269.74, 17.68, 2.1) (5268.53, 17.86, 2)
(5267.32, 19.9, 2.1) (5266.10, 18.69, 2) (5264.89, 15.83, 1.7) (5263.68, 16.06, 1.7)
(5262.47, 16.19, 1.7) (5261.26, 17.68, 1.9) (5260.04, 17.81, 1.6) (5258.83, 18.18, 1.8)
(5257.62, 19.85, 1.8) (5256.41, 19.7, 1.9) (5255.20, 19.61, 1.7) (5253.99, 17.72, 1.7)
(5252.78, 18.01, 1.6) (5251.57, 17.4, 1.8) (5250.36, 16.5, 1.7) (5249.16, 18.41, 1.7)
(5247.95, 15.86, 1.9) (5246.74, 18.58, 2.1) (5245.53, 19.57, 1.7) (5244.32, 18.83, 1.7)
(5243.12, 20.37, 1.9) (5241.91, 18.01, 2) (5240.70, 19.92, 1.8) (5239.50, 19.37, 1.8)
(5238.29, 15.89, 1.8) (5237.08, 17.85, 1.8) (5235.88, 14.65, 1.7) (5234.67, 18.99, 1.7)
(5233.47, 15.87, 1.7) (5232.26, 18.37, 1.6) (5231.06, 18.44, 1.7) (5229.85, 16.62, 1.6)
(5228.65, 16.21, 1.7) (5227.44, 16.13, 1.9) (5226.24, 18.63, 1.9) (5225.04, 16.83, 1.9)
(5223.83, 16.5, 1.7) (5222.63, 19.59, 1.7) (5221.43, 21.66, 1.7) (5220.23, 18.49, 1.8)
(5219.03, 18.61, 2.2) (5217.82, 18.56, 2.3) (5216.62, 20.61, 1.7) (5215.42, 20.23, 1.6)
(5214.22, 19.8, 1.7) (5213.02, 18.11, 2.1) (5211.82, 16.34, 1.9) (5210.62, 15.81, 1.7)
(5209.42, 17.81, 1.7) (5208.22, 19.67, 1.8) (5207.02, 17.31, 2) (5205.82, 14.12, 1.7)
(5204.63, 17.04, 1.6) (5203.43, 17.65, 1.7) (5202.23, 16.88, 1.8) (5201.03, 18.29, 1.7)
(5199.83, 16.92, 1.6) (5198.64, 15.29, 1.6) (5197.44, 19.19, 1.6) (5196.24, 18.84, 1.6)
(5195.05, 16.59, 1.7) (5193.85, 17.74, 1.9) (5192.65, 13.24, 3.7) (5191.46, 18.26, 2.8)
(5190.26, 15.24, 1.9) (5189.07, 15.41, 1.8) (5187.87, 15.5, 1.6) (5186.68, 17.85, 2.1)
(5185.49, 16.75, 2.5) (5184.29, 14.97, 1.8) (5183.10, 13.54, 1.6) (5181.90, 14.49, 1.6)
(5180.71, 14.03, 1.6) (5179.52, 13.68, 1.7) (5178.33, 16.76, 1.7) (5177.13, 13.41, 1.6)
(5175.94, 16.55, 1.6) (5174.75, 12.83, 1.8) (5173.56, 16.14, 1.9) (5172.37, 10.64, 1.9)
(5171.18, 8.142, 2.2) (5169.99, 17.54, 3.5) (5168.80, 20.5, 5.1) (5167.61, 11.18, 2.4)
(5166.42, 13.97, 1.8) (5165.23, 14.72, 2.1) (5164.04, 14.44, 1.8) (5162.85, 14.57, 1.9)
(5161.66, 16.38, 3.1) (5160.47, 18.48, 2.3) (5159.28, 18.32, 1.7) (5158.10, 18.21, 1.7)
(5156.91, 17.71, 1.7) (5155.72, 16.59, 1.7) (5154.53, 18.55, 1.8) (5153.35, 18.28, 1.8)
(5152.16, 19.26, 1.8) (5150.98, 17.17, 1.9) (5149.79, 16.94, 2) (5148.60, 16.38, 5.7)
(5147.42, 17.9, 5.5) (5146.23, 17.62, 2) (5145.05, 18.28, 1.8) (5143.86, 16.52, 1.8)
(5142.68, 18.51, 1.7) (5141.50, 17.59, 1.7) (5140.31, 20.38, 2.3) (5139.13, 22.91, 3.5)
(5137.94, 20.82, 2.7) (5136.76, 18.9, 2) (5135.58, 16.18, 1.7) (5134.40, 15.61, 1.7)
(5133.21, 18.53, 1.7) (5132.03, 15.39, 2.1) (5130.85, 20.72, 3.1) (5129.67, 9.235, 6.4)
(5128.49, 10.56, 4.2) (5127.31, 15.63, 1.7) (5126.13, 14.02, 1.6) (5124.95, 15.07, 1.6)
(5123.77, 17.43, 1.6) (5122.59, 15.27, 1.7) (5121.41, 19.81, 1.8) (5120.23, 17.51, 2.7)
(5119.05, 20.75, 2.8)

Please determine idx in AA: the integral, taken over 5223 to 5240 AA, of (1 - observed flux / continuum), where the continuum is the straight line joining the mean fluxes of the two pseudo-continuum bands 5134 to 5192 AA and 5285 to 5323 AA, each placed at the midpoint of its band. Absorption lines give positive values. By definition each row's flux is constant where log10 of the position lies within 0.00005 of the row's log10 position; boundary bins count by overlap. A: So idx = 0.8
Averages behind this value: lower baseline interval 16.4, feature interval 17.2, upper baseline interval 19.8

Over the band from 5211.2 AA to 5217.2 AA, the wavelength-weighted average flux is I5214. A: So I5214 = 19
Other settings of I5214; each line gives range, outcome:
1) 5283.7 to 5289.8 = 19.7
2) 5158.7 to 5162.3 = 17.7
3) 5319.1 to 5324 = 19.2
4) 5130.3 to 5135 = 17.5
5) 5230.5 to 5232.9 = 18.4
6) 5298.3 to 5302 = 18.8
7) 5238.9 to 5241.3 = 19.7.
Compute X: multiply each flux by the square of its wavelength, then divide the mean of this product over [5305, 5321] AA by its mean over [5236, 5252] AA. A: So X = 1.17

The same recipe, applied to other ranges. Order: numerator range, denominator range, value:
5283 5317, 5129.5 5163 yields 1.19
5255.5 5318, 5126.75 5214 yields 1.20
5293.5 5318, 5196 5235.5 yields 1.17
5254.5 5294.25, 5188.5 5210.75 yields 1.10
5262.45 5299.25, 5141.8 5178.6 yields 1.18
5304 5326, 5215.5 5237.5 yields 1.17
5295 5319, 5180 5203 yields 1.29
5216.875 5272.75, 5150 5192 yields 1.18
